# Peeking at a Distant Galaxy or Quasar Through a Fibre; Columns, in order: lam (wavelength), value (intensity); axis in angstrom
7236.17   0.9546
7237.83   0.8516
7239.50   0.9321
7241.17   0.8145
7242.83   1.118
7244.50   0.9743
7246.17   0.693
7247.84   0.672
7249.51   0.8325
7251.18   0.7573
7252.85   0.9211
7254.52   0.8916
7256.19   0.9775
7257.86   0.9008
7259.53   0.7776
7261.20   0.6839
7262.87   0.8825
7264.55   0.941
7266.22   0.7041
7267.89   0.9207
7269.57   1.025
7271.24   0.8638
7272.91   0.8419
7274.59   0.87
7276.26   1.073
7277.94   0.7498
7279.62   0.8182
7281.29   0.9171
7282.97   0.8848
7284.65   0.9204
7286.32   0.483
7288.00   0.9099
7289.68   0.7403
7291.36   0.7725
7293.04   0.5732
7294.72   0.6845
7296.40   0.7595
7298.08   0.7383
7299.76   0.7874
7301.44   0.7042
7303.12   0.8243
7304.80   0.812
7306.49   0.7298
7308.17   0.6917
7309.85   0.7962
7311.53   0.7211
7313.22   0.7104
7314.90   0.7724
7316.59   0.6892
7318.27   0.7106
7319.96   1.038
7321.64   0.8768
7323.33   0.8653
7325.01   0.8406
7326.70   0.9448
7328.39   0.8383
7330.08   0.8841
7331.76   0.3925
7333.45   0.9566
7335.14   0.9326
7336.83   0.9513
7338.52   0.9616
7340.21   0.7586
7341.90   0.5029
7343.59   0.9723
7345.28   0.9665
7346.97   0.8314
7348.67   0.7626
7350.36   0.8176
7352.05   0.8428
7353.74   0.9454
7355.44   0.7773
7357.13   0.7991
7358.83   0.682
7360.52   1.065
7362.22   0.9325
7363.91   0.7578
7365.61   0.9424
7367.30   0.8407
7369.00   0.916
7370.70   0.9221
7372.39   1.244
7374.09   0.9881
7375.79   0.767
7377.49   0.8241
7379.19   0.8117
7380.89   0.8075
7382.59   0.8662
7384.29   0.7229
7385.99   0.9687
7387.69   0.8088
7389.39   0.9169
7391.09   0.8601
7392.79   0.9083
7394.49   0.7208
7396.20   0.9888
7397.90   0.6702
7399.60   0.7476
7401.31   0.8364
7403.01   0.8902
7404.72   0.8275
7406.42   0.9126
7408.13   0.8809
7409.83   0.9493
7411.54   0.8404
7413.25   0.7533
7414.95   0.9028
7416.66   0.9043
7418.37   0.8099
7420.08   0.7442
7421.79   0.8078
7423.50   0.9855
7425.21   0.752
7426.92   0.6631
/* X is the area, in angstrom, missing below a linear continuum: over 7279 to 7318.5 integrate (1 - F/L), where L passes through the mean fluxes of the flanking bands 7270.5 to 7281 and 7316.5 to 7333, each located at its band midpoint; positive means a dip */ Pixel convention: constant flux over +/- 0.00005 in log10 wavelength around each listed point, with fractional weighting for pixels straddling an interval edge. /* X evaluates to 4.20 angstrom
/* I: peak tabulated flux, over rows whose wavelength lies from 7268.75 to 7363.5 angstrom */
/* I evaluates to 1.073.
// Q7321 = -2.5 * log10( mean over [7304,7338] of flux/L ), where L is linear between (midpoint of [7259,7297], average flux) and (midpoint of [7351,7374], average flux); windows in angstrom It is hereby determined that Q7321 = 0.07 mag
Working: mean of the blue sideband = 0.818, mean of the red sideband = 0.9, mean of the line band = 0.809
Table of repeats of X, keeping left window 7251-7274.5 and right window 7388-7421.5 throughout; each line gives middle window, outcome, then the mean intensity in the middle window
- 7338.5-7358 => 0.7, 0.822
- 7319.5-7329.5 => -0.4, 0.895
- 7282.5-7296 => 1.9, 0.743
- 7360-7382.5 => -1.5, 0.905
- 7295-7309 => 1.7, 0.753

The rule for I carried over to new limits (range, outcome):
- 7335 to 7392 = 1.244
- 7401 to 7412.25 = 0.9493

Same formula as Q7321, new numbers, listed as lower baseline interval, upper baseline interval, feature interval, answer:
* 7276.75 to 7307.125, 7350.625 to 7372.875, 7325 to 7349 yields 0.02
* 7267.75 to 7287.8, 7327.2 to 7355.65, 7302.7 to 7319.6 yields 0.13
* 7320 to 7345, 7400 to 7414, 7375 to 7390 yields 0.03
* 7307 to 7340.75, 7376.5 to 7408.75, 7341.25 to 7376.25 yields -0.06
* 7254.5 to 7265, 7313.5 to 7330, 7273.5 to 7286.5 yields -0.01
